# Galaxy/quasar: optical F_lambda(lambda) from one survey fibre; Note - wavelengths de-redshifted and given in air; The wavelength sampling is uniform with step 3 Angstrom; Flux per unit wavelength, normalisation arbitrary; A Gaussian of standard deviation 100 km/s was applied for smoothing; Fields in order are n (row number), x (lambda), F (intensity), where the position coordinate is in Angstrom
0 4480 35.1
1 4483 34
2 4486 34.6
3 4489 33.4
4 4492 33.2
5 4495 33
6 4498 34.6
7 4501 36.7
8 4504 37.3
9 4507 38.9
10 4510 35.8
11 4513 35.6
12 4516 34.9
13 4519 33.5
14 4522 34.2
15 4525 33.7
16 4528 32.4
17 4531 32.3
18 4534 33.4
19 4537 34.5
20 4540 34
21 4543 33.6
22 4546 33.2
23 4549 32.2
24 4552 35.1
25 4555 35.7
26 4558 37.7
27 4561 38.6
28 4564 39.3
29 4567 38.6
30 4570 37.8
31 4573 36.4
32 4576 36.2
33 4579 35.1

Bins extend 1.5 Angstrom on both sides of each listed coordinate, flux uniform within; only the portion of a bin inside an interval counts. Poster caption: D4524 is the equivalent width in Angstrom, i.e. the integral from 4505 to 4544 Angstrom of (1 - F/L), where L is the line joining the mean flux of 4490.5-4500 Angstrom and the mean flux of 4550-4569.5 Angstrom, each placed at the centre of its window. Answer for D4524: 1.1 Angstrom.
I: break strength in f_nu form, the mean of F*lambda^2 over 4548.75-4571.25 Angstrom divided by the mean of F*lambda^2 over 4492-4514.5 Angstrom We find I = 1.1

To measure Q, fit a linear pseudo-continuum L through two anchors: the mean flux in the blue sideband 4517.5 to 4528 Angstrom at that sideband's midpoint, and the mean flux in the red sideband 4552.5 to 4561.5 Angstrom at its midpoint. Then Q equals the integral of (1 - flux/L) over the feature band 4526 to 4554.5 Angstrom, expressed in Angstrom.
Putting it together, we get 1.5 Angstrom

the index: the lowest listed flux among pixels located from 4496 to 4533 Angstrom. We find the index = 32.3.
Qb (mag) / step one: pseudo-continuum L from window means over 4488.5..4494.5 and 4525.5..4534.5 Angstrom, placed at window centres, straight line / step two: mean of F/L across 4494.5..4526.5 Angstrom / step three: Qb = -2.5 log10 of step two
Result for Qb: -0.075 mag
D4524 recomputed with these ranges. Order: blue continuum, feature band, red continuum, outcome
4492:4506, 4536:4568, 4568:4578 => 0.6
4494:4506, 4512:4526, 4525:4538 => -0.1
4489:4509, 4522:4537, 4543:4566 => 1.0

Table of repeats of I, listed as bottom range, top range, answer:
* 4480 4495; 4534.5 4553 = 1.02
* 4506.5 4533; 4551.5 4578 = 1.11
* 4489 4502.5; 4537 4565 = 1.06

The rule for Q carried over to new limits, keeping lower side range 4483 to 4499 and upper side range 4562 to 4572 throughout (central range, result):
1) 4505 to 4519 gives -0.4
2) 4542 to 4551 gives 1.0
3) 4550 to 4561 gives 0.4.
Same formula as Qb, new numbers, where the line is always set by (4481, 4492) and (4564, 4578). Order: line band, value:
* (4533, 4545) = 0.07 mag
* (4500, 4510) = -0.08 mag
